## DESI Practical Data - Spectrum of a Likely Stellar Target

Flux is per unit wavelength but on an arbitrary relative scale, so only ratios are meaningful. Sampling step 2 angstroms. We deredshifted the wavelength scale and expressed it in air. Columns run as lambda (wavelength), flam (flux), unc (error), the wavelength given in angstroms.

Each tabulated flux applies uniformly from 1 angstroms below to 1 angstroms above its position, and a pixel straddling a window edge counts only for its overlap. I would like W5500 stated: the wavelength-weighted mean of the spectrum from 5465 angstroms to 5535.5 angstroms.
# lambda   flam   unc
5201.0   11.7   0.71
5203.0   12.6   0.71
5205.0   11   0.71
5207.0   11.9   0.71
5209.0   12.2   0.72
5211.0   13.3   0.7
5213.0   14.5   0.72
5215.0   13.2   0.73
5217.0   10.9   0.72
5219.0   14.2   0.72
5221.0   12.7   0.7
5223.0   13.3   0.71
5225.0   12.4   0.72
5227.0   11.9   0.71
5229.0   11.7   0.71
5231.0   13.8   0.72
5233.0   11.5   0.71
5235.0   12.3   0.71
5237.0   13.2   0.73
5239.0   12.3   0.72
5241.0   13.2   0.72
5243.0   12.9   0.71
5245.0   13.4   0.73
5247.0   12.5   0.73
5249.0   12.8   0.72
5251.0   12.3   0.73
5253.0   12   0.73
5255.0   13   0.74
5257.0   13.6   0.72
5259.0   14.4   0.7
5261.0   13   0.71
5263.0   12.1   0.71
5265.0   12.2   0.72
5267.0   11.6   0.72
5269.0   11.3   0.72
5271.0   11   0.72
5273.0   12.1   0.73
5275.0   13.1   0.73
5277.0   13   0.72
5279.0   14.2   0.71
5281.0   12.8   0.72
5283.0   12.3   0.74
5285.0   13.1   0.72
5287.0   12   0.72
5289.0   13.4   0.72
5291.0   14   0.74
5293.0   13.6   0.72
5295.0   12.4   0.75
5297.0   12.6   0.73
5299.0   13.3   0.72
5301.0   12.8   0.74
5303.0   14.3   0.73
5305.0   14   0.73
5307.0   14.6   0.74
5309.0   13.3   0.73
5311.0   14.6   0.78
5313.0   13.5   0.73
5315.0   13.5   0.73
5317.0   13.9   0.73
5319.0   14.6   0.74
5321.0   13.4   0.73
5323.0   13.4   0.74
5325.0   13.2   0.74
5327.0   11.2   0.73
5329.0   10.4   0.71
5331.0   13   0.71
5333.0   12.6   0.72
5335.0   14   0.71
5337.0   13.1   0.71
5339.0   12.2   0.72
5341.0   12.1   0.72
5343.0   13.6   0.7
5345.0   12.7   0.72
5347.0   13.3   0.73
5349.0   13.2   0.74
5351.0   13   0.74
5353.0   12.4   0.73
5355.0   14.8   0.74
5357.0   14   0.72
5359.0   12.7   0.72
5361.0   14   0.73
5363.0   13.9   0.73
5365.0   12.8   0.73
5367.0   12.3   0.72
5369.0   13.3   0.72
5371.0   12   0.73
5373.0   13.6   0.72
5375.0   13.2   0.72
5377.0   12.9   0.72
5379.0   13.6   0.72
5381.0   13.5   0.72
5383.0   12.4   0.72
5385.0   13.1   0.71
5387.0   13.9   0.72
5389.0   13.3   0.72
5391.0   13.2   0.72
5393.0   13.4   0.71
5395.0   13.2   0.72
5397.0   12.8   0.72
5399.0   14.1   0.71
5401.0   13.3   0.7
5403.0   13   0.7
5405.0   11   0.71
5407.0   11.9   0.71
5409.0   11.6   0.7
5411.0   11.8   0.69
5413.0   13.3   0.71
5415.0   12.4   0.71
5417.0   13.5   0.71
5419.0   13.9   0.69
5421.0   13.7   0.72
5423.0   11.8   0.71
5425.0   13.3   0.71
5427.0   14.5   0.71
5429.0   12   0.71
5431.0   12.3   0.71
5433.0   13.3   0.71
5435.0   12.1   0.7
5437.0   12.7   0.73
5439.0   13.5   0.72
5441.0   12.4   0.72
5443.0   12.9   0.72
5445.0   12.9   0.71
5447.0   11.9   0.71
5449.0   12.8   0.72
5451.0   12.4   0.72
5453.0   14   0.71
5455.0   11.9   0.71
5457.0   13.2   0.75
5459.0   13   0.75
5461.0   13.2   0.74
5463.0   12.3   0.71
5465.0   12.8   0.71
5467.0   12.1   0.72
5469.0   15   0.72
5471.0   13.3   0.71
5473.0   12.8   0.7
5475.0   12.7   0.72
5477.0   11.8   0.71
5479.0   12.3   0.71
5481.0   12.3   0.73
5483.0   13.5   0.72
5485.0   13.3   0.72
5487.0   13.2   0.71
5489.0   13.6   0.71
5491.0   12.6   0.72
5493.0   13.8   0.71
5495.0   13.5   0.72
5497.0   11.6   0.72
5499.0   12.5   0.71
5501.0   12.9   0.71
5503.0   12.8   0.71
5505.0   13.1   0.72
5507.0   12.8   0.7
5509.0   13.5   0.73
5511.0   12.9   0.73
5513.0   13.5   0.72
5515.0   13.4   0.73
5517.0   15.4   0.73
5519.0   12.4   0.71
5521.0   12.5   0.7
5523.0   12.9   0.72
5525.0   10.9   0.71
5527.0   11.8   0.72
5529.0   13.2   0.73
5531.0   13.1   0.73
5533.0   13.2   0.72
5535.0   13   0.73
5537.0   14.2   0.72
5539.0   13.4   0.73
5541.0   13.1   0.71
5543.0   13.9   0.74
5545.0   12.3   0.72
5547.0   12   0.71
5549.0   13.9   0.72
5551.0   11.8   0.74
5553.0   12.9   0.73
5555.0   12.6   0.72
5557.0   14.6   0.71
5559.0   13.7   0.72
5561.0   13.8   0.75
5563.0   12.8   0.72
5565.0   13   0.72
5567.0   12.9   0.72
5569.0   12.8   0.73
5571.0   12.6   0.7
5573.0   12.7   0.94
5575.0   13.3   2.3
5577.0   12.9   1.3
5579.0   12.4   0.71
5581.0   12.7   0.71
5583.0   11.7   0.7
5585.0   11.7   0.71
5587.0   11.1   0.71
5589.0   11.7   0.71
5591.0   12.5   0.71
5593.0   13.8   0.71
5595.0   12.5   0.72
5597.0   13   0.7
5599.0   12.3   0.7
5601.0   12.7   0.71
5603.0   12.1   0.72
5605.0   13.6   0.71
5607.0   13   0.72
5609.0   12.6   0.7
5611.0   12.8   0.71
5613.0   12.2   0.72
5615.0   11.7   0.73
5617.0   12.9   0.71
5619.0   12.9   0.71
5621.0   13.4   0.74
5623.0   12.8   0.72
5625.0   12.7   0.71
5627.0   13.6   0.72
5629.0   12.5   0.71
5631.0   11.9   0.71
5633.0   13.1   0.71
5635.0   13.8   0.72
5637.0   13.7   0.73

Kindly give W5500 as 12.9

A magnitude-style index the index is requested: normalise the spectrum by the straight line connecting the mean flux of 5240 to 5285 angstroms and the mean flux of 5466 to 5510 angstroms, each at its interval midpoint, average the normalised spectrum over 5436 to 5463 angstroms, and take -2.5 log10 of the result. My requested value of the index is 0.01 mag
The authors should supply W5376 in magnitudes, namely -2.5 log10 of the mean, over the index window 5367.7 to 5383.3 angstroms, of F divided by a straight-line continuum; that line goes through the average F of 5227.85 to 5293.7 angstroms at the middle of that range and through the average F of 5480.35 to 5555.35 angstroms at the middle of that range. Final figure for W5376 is -0.020 mag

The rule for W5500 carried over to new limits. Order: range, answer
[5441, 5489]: 12.9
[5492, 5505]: 12.9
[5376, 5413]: 12.9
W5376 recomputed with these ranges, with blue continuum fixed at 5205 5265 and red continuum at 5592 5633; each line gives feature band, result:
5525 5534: 0.01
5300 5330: -0.05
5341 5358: -0.05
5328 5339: 0.01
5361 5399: -0.04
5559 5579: -0.02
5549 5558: -0.03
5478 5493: -0.02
